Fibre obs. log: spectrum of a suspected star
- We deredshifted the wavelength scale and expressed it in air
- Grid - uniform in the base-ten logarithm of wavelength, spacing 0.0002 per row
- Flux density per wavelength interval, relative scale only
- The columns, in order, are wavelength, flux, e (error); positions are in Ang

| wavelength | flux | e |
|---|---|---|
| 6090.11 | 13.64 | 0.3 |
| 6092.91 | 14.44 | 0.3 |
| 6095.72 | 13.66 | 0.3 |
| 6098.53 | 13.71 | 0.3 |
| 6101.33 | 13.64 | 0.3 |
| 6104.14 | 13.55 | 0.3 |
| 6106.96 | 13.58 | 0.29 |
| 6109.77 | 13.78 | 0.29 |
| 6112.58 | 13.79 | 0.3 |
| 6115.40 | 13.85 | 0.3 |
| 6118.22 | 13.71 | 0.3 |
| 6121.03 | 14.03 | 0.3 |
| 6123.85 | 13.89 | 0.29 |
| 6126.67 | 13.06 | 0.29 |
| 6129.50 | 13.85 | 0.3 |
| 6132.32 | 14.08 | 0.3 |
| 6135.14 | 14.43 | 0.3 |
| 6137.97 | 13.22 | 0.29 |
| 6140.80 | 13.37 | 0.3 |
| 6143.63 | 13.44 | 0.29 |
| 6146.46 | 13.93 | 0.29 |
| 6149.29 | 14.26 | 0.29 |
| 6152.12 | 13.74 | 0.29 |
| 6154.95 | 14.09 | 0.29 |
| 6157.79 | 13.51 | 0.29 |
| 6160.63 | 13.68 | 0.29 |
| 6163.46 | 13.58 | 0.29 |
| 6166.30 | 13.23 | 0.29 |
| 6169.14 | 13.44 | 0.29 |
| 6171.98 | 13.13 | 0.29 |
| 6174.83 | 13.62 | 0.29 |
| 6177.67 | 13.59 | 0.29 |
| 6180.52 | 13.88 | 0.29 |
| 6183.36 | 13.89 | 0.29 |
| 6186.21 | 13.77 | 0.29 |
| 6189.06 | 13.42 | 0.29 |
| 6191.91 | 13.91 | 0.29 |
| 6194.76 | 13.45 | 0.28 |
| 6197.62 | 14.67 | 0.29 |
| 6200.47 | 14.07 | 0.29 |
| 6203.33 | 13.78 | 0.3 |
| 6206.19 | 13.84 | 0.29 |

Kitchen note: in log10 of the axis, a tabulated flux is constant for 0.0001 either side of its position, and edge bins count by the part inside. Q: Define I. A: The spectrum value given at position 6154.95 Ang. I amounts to 14.09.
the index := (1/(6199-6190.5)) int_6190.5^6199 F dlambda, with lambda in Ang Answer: 14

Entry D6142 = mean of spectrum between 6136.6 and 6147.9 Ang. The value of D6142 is 13.5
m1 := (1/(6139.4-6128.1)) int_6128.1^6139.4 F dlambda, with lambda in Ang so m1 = 13.9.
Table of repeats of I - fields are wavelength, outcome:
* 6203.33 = 13.78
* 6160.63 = 13.68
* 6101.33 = 13.64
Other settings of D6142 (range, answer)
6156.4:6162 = 13.6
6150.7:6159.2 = 13.8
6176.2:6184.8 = 13.8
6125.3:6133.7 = 13.7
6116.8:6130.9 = 13.7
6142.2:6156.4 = 13.9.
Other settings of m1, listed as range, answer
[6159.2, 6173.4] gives 13.4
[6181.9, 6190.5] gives 13.7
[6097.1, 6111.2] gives 13.7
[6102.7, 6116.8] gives 13.7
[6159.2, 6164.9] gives 13.6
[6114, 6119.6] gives 13.8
